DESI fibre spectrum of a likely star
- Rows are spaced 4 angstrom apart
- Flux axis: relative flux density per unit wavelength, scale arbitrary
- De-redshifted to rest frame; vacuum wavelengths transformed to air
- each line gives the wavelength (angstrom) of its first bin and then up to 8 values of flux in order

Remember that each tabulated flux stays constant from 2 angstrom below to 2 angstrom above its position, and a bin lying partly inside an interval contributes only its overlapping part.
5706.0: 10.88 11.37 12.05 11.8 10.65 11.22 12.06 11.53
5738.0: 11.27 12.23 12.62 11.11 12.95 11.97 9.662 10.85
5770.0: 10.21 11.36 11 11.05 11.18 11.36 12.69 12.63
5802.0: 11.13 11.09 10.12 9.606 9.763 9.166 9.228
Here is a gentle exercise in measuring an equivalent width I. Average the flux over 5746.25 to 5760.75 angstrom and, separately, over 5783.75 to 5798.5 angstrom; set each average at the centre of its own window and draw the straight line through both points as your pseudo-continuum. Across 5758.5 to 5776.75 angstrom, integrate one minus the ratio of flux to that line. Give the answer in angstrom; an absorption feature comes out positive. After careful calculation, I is 1.9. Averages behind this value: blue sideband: 12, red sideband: 11.9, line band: 10.7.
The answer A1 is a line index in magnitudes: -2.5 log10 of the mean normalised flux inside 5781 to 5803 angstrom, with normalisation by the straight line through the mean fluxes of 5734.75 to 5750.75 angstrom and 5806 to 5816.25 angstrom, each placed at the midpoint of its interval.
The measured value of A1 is -0.11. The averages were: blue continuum 11.8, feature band 11.7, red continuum 10.1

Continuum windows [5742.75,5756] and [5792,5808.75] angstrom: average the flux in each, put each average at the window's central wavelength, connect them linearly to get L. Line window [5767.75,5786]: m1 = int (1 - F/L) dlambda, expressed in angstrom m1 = 1.6 angstrom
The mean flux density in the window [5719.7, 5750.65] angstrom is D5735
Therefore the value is 11.6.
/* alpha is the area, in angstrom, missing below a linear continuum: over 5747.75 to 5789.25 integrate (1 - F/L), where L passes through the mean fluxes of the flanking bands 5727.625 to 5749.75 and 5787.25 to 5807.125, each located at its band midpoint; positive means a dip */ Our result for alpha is 2.4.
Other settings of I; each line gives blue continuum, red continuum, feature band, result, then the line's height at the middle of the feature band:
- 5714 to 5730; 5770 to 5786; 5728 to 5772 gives -1.0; 11.2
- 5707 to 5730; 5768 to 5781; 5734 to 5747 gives -0.8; 11.2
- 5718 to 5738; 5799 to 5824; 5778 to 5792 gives -0.7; 10.6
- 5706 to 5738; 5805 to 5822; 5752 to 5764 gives -0.7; 10.9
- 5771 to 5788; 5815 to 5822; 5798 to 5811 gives -1.3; 10.1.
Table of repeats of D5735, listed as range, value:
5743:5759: 12.2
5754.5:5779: 11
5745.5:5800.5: 11.4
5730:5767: 11.6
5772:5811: 11.4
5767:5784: 10.9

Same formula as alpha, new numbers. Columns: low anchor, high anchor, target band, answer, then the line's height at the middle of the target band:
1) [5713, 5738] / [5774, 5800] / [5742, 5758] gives -0.88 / 11.6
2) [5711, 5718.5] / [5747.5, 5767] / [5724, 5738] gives 0.15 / 11.7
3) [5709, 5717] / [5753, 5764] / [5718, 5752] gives -0.04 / 11.6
